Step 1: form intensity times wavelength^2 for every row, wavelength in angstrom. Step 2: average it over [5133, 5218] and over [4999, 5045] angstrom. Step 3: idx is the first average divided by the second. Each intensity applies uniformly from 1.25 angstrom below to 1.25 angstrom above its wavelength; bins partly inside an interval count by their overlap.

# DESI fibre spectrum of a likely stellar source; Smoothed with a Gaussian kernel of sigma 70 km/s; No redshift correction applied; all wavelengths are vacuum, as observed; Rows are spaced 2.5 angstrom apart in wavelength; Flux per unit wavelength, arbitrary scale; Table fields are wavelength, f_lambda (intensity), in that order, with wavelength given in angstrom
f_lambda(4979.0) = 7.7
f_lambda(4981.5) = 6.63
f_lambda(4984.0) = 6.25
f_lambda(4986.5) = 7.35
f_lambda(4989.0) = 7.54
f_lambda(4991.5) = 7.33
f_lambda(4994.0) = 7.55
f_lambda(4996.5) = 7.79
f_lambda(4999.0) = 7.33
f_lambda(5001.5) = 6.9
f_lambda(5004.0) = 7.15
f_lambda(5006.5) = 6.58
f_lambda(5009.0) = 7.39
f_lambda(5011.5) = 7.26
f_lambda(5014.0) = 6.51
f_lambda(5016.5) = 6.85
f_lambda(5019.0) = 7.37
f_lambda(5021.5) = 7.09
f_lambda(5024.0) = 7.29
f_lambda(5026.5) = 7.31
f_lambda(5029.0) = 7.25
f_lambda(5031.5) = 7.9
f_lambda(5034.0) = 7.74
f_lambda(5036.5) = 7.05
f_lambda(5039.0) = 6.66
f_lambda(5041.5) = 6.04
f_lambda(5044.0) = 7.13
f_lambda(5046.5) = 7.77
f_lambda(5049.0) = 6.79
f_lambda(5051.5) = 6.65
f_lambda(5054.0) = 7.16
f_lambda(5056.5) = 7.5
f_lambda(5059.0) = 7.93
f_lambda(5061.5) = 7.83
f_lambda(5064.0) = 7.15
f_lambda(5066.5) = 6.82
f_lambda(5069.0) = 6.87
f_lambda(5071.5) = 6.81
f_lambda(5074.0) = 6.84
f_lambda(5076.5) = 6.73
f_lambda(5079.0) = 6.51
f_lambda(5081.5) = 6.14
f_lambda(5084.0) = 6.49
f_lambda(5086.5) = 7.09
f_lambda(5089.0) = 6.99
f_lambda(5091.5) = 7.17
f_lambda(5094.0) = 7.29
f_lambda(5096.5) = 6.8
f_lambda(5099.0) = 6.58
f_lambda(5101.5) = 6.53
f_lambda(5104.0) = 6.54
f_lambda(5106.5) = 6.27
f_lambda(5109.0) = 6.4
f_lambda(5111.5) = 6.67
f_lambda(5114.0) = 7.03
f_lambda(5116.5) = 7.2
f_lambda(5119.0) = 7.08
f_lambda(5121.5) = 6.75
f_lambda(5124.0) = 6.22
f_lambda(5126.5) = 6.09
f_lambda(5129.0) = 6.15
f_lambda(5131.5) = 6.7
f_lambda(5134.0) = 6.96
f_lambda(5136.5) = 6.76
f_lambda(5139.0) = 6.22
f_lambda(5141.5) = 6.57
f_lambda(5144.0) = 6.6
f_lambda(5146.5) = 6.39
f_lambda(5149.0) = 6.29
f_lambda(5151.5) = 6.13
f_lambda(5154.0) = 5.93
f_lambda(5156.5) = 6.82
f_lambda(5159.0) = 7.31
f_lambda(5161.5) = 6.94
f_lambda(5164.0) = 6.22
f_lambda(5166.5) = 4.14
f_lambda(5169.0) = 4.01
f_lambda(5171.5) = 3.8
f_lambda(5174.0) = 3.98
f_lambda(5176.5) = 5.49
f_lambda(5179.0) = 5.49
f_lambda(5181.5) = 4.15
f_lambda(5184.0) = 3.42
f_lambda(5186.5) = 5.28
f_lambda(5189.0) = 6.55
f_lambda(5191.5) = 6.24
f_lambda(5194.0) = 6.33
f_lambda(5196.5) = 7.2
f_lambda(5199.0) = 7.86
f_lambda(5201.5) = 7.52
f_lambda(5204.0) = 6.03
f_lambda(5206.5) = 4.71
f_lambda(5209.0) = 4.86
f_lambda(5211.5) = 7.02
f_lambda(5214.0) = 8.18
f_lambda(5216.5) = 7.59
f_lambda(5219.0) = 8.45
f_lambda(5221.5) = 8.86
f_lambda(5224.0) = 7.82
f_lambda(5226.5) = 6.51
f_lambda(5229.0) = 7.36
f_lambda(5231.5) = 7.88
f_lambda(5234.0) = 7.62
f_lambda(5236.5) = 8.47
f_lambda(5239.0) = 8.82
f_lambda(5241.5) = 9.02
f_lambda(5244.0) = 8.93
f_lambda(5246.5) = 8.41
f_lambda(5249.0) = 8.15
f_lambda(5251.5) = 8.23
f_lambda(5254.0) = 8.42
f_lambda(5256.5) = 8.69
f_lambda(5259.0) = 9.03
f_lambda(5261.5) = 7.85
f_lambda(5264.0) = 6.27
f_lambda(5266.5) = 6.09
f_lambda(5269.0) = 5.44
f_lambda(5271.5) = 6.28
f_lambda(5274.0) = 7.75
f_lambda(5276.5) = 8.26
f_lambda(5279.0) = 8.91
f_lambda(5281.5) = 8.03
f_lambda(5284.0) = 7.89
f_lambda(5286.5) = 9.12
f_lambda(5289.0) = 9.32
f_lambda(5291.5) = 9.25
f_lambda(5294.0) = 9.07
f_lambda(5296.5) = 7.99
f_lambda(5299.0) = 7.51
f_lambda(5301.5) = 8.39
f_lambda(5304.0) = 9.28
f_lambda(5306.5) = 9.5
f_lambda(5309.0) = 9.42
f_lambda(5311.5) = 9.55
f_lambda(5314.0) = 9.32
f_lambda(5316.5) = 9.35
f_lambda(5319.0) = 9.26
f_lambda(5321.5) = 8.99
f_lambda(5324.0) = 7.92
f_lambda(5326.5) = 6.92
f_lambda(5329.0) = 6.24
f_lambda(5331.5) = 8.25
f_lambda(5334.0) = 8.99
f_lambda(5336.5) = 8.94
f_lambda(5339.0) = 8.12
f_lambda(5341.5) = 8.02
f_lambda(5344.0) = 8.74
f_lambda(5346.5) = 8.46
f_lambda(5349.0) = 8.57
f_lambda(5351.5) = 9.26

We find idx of 0.90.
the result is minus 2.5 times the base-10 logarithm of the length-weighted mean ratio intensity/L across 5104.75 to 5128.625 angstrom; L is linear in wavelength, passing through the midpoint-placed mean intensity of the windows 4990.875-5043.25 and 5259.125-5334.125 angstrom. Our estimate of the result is 0.14 mag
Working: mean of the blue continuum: 7.16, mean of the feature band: 6.61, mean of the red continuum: 8.21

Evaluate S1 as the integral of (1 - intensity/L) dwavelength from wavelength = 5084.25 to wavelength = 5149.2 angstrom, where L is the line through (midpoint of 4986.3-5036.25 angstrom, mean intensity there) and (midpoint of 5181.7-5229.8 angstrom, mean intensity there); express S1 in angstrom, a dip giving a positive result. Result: 2.53 angstrom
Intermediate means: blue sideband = 7.27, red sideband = 6.66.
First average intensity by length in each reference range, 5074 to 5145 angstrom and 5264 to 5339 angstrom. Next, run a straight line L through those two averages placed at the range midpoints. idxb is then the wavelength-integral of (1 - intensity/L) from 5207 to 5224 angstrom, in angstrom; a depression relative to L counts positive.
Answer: 0.4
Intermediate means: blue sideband 6.67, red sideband 8.28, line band 7.39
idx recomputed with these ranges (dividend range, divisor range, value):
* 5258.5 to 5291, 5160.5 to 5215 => 1.40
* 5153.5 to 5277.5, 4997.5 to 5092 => 1.04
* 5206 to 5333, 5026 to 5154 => 1.27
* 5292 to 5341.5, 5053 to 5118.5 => 1.36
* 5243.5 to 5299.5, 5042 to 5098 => 1.24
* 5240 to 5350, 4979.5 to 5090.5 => 1.30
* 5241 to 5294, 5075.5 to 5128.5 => 1.29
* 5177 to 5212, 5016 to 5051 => 0.87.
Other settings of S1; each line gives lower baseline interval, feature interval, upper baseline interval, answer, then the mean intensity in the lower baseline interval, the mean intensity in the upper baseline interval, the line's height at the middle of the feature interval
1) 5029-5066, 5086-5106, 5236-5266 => 1.7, 7.23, 8.3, 7.48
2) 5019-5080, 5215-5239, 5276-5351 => 0.6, 7.13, 8.6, 8.11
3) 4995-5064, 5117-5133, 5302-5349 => 2.3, 7.19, 8.62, 7.65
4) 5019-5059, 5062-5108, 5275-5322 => 4.4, 7.19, 8.86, 7.48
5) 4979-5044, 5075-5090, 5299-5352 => 1.6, 7.14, 8.61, 7.47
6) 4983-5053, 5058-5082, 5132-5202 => -0.9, 7.14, 5.94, 6.72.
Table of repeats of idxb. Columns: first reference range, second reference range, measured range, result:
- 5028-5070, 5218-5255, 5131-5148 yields 2.4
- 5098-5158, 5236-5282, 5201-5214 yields 2.2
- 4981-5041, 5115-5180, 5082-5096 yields -0.9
